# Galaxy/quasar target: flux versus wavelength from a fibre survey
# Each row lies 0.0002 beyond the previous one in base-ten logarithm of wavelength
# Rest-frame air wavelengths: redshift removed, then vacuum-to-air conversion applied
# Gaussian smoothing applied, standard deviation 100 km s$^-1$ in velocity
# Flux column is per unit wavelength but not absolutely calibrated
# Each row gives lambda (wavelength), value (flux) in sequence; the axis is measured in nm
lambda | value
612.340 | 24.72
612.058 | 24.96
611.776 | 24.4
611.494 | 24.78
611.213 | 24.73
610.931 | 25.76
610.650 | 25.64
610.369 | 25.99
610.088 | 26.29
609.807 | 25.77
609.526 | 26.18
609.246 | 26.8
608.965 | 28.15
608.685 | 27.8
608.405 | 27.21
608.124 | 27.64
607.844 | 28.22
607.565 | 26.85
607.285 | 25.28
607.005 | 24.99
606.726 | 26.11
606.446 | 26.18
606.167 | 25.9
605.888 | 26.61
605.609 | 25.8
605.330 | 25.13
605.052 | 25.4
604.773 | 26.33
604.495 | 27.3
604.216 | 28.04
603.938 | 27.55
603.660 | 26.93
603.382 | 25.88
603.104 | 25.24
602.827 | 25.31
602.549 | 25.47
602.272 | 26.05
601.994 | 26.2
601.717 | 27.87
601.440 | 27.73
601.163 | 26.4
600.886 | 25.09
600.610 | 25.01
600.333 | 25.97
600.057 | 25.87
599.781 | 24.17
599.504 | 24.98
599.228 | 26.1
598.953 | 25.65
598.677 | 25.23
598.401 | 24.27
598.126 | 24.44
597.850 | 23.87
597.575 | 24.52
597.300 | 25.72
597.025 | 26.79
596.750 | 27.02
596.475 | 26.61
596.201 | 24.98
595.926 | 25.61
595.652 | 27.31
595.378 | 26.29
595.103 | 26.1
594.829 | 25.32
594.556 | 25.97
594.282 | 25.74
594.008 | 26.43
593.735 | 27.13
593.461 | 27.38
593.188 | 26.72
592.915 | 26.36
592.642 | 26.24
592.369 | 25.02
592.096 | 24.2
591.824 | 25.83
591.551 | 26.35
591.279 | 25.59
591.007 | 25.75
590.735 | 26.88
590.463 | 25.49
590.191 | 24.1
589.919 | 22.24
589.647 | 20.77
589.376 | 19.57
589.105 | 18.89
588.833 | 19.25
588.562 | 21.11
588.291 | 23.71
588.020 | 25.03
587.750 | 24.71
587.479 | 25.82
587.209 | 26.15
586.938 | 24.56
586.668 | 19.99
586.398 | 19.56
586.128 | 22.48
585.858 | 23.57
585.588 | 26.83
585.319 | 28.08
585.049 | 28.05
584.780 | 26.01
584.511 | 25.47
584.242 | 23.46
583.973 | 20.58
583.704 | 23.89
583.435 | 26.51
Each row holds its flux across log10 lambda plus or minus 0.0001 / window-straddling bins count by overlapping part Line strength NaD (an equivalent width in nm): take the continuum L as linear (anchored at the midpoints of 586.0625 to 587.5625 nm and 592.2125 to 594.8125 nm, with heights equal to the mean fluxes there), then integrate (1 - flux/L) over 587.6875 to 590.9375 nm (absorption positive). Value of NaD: 0.21 nm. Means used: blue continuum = 23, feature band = 22.7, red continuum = 26.3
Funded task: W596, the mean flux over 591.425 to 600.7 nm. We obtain 25.7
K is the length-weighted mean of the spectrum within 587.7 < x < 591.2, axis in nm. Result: 22.9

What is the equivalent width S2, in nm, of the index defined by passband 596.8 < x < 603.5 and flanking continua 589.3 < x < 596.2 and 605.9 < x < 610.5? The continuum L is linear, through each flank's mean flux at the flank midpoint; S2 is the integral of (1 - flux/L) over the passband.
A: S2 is 0.10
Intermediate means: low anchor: 25.4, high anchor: 26.6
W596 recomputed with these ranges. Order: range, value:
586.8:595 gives 24.6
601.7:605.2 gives 26.4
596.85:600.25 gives 25.2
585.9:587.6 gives 23.1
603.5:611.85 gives 26.3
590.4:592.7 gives 25.7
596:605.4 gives 25.9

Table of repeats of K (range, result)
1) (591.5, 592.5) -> 25.3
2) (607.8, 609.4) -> 27.6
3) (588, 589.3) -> 21.2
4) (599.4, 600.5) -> 25.2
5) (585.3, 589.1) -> 23.3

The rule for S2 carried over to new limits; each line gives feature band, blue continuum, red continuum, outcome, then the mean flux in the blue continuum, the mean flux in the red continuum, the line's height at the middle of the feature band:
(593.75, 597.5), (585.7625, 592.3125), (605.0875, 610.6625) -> -0.257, 23.4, 26.4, 24.5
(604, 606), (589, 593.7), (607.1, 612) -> -0.042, 24.6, 26.3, 25.9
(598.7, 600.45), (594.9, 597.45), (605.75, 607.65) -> 0.047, 26.2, 26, 26.1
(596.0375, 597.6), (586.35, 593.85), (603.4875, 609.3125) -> -0.053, 24.1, 26.7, 25.2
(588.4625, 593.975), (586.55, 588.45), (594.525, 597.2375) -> 0.187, 24.3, 26.2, 25.1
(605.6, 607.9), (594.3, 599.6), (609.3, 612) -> -0.055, 25.6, 25.5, 25.6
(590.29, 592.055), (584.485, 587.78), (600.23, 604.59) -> -0.045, 24.7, 26.4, 25.2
